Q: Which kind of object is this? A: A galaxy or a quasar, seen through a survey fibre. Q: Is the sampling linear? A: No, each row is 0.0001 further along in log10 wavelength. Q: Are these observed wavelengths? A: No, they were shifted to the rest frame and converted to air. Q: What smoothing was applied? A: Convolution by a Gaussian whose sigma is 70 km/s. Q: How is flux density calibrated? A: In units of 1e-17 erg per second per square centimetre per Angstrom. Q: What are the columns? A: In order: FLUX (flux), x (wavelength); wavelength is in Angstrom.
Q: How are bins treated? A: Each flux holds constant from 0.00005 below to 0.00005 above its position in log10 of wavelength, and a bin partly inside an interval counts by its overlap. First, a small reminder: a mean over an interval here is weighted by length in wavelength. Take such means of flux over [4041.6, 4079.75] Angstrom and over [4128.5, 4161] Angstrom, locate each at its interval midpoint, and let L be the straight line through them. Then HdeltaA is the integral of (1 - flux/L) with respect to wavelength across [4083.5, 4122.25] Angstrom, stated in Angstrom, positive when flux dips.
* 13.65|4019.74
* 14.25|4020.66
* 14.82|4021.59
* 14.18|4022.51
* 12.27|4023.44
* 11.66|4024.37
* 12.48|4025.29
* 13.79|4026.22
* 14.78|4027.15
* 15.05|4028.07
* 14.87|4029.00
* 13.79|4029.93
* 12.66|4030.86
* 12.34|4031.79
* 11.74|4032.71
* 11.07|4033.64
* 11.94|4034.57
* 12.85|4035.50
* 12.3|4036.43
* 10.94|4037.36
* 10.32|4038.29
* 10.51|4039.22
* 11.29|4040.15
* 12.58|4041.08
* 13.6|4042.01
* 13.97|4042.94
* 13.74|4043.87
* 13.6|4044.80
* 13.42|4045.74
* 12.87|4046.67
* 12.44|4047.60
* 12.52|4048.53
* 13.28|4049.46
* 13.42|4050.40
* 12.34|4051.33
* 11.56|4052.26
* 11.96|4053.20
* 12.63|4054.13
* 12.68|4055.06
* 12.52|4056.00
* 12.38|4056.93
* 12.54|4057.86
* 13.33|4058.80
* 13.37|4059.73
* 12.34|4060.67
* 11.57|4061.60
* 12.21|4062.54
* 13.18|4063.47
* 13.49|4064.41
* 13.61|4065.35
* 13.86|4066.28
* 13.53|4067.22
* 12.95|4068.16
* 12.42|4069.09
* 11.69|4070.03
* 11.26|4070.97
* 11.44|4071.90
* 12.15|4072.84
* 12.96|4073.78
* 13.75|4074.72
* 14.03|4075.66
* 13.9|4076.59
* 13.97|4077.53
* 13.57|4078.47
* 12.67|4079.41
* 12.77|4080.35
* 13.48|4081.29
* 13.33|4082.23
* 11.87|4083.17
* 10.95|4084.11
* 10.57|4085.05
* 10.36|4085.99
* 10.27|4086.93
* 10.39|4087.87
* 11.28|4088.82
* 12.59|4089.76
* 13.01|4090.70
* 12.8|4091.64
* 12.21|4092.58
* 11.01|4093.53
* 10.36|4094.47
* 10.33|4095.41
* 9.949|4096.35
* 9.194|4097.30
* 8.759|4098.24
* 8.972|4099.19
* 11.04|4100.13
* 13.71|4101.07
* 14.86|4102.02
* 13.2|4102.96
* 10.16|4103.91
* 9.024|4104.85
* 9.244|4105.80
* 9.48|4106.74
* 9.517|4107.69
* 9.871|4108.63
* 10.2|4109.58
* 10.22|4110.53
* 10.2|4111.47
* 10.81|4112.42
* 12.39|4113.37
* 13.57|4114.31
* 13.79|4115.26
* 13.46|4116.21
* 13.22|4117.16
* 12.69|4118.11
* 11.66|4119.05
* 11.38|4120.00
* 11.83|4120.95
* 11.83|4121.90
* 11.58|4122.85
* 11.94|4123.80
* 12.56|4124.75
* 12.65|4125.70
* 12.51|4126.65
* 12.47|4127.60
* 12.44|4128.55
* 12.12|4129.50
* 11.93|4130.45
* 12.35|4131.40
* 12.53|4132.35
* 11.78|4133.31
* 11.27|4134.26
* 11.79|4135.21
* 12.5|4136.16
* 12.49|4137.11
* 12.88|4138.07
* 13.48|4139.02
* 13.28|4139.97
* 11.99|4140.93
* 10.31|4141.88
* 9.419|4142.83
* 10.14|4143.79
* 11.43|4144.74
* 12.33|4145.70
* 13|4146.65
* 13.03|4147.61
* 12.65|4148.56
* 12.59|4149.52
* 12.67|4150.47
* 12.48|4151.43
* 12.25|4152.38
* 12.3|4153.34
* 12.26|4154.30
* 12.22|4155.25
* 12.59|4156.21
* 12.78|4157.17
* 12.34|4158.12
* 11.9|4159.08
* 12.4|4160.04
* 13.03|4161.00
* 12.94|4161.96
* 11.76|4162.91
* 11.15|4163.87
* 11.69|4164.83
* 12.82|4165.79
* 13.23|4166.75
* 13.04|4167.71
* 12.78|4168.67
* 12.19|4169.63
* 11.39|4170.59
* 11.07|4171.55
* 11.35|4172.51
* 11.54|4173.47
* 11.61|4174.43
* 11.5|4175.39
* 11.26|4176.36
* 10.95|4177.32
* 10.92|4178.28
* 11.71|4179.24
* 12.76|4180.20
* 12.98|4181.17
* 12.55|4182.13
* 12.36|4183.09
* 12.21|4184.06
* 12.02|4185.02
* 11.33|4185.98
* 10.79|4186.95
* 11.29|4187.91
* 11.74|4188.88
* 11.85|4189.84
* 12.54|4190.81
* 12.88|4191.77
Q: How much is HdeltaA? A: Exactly 4.0 Angstrom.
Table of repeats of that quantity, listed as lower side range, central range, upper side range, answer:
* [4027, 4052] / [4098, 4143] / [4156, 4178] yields 2.0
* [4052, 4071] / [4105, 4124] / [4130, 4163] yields 1.5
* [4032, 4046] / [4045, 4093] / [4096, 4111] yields -4.8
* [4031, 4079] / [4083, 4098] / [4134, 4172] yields 1.8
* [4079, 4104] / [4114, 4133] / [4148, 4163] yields -0.7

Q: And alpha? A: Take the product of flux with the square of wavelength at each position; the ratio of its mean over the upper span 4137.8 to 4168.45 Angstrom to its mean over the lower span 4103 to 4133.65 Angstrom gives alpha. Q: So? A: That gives 1.07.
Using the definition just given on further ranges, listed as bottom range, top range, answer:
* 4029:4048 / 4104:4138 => 0.98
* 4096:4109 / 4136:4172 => 1.19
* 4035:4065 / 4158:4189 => 1.01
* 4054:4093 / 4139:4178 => 1.00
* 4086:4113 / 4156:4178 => 1.15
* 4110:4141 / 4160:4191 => 1.00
